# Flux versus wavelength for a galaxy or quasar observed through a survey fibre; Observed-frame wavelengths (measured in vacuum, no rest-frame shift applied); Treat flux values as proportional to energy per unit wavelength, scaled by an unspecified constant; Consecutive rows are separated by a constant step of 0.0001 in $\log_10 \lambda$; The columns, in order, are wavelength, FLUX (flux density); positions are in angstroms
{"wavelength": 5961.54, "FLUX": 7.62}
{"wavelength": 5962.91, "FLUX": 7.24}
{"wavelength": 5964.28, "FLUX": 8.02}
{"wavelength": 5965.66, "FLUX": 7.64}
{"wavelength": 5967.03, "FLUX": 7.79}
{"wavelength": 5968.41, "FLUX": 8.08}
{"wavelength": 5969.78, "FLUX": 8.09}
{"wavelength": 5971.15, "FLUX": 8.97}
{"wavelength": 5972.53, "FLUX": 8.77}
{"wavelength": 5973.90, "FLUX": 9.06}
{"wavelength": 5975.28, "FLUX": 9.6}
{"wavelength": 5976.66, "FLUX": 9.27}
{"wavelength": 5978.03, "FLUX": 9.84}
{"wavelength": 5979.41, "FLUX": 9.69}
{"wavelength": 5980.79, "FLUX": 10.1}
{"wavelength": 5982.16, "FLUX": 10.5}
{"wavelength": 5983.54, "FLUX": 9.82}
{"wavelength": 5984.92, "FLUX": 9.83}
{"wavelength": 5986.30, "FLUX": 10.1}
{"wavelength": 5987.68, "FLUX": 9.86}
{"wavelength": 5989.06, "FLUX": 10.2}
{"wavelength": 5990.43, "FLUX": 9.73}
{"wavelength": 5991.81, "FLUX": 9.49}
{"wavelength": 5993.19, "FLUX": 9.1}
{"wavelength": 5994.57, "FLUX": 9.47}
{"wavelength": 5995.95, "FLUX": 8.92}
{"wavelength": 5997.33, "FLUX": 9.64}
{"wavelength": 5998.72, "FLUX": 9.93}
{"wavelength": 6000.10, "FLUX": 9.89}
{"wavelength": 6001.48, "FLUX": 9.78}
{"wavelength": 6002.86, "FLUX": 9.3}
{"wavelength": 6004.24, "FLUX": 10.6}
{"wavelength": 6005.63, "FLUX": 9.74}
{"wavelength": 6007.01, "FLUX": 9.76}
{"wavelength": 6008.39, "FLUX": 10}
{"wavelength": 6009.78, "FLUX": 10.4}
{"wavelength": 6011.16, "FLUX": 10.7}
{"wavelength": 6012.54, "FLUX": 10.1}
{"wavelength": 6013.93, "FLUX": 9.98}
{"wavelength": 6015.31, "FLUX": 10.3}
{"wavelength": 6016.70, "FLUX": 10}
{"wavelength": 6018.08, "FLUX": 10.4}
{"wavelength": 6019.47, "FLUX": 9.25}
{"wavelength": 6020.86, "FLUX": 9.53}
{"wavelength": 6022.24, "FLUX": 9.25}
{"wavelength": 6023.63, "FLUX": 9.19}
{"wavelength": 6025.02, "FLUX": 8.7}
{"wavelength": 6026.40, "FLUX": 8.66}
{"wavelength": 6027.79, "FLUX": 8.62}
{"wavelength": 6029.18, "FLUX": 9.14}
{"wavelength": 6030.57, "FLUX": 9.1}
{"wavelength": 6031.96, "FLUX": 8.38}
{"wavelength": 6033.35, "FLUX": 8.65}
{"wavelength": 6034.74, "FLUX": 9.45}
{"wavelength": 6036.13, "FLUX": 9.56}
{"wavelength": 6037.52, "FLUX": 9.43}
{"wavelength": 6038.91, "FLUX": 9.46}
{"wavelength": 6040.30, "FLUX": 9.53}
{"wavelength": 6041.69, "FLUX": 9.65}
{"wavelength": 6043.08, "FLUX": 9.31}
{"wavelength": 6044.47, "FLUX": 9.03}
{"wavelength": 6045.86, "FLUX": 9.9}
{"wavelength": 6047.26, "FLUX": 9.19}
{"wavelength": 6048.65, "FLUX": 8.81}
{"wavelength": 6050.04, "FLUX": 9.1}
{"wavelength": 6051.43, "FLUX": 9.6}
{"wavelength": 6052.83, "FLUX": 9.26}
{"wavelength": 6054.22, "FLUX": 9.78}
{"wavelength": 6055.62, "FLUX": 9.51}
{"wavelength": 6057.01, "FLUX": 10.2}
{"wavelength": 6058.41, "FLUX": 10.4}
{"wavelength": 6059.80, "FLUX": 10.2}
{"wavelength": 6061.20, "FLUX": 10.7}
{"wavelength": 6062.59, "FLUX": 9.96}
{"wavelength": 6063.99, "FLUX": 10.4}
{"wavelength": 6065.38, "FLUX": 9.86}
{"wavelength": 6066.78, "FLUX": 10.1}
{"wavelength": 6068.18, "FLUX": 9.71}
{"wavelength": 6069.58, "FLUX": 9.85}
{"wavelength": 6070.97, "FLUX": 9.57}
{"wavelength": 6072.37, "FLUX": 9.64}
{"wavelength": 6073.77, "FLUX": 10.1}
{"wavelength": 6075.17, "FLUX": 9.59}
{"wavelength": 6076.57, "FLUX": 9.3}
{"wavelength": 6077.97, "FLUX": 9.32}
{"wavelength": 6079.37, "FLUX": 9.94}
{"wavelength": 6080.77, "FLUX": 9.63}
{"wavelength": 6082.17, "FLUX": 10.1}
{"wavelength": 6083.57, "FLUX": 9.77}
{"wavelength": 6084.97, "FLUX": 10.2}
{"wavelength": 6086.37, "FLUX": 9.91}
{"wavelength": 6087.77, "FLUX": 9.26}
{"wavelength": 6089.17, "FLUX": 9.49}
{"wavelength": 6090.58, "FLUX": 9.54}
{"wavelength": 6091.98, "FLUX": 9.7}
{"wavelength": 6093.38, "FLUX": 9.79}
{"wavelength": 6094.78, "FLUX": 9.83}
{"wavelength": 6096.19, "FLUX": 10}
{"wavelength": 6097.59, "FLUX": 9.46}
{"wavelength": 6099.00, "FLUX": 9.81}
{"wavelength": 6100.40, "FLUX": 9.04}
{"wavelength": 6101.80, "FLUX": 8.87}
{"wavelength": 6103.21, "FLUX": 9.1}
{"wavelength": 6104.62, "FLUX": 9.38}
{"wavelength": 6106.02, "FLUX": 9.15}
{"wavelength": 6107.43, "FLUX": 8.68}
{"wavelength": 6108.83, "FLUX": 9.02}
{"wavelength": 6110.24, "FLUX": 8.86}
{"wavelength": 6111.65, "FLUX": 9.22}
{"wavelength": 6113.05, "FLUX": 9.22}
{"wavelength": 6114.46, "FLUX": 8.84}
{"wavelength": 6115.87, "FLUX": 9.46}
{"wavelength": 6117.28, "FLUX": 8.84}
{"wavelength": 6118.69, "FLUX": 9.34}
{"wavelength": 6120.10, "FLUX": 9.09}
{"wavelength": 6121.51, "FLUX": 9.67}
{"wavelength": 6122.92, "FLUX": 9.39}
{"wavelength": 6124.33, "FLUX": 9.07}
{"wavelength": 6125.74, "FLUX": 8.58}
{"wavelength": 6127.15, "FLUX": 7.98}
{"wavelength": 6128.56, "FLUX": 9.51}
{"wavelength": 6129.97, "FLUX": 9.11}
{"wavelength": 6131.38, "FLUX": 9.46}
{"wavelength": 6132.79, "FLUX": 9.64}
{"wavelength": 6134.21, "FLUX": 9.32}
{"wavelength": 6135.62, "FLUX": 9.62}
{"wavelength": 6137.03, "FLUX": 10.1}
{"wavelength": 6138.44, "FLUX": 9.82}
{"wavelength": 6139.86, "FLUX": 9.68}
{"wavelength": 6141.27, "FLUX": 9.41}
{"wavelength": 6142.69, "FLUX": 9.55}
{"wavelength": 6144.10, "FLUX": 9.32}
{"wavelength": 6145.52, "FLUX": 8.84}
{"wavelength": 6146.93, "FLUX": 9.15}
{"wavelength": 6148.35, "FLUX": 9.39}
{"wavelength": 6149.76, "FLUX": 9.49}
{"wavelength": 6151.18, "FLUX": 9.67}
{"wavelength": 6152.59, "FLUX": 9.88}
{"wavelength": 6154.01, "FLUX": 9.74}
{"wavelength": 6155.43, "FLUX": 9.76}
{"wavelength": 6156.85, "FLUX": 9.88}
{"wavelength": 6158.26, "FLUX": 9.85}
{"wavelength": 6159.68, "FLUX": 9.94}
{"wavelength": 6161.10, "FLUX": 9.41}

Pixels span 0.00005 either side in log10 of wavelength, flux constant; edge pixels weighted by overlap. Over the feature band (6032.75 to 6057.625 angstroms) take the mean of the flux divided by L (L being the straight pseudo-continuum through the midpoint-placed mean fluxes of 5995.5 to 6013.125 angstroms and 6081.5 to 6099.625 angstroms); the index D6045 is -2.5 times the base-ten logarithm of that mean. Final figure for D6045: 0.048 mag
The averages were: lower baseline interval 9.92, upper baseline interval 9.76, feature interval 9.41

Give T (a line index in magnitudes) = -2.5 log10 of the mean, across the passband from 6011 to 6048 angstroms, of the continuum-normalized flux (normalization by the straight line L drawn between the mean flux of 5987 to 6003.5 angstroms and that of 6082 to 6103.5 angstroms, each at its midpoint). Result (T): 0.02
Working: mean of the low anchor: 9.61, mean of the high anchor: 9.62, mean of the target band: 9.4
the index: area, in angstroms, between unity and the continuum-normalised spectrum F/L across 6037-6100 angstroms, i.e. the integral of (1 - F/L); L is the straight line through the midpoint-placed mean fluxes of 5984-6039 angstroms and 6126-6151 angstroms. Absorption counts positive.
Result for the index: -1.4 angstroms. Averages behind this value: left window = 9.59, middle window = 9.71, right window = 9.37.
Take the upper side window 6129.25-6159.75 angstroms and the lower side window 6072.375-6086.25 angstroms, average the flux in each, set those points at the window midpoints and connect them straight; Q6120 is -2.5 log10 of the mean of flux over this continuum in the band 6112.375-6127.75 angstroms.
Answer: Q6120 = 0.07 mag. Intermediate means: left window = 9.77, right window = 9.57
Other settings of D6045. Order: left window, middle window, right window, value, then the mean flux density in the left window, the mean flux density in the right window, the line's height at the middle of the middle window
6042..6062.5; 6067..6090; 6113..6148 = -0.02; 9.65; 9.28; 9.53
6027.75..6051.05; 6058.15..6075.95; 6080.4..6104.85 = -0.06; 9.22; 9.61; 9.42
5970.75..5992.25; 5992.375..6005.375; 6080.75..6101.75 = 0.01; 9.69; 9.68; 9.69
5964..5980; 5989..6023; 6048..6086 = -0.08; 8.75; 9.8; 9.12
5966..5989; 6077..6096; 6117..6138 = -0.05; 9.33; 9.27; 9.28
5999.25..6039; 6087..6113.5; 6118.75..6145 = 0.01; 9.57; 9.35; 9.41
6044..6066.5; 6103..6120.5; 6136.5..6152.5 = 0.06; 9.76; 9.5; 9.6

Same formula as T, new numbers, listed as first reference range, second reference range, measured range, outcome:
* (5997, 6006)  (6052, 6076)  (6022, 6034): 0.121 mag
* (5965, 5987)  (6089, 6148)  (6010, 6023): -0.083 mag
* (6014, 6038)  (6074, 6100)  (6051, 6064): -0.054 mag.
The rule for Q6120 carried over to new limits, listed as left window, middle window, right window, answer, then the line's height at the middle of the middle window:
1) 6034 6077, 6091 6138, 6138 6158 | 0.04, 9.6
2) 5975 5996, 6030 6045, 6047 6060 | 0.05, 9.63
